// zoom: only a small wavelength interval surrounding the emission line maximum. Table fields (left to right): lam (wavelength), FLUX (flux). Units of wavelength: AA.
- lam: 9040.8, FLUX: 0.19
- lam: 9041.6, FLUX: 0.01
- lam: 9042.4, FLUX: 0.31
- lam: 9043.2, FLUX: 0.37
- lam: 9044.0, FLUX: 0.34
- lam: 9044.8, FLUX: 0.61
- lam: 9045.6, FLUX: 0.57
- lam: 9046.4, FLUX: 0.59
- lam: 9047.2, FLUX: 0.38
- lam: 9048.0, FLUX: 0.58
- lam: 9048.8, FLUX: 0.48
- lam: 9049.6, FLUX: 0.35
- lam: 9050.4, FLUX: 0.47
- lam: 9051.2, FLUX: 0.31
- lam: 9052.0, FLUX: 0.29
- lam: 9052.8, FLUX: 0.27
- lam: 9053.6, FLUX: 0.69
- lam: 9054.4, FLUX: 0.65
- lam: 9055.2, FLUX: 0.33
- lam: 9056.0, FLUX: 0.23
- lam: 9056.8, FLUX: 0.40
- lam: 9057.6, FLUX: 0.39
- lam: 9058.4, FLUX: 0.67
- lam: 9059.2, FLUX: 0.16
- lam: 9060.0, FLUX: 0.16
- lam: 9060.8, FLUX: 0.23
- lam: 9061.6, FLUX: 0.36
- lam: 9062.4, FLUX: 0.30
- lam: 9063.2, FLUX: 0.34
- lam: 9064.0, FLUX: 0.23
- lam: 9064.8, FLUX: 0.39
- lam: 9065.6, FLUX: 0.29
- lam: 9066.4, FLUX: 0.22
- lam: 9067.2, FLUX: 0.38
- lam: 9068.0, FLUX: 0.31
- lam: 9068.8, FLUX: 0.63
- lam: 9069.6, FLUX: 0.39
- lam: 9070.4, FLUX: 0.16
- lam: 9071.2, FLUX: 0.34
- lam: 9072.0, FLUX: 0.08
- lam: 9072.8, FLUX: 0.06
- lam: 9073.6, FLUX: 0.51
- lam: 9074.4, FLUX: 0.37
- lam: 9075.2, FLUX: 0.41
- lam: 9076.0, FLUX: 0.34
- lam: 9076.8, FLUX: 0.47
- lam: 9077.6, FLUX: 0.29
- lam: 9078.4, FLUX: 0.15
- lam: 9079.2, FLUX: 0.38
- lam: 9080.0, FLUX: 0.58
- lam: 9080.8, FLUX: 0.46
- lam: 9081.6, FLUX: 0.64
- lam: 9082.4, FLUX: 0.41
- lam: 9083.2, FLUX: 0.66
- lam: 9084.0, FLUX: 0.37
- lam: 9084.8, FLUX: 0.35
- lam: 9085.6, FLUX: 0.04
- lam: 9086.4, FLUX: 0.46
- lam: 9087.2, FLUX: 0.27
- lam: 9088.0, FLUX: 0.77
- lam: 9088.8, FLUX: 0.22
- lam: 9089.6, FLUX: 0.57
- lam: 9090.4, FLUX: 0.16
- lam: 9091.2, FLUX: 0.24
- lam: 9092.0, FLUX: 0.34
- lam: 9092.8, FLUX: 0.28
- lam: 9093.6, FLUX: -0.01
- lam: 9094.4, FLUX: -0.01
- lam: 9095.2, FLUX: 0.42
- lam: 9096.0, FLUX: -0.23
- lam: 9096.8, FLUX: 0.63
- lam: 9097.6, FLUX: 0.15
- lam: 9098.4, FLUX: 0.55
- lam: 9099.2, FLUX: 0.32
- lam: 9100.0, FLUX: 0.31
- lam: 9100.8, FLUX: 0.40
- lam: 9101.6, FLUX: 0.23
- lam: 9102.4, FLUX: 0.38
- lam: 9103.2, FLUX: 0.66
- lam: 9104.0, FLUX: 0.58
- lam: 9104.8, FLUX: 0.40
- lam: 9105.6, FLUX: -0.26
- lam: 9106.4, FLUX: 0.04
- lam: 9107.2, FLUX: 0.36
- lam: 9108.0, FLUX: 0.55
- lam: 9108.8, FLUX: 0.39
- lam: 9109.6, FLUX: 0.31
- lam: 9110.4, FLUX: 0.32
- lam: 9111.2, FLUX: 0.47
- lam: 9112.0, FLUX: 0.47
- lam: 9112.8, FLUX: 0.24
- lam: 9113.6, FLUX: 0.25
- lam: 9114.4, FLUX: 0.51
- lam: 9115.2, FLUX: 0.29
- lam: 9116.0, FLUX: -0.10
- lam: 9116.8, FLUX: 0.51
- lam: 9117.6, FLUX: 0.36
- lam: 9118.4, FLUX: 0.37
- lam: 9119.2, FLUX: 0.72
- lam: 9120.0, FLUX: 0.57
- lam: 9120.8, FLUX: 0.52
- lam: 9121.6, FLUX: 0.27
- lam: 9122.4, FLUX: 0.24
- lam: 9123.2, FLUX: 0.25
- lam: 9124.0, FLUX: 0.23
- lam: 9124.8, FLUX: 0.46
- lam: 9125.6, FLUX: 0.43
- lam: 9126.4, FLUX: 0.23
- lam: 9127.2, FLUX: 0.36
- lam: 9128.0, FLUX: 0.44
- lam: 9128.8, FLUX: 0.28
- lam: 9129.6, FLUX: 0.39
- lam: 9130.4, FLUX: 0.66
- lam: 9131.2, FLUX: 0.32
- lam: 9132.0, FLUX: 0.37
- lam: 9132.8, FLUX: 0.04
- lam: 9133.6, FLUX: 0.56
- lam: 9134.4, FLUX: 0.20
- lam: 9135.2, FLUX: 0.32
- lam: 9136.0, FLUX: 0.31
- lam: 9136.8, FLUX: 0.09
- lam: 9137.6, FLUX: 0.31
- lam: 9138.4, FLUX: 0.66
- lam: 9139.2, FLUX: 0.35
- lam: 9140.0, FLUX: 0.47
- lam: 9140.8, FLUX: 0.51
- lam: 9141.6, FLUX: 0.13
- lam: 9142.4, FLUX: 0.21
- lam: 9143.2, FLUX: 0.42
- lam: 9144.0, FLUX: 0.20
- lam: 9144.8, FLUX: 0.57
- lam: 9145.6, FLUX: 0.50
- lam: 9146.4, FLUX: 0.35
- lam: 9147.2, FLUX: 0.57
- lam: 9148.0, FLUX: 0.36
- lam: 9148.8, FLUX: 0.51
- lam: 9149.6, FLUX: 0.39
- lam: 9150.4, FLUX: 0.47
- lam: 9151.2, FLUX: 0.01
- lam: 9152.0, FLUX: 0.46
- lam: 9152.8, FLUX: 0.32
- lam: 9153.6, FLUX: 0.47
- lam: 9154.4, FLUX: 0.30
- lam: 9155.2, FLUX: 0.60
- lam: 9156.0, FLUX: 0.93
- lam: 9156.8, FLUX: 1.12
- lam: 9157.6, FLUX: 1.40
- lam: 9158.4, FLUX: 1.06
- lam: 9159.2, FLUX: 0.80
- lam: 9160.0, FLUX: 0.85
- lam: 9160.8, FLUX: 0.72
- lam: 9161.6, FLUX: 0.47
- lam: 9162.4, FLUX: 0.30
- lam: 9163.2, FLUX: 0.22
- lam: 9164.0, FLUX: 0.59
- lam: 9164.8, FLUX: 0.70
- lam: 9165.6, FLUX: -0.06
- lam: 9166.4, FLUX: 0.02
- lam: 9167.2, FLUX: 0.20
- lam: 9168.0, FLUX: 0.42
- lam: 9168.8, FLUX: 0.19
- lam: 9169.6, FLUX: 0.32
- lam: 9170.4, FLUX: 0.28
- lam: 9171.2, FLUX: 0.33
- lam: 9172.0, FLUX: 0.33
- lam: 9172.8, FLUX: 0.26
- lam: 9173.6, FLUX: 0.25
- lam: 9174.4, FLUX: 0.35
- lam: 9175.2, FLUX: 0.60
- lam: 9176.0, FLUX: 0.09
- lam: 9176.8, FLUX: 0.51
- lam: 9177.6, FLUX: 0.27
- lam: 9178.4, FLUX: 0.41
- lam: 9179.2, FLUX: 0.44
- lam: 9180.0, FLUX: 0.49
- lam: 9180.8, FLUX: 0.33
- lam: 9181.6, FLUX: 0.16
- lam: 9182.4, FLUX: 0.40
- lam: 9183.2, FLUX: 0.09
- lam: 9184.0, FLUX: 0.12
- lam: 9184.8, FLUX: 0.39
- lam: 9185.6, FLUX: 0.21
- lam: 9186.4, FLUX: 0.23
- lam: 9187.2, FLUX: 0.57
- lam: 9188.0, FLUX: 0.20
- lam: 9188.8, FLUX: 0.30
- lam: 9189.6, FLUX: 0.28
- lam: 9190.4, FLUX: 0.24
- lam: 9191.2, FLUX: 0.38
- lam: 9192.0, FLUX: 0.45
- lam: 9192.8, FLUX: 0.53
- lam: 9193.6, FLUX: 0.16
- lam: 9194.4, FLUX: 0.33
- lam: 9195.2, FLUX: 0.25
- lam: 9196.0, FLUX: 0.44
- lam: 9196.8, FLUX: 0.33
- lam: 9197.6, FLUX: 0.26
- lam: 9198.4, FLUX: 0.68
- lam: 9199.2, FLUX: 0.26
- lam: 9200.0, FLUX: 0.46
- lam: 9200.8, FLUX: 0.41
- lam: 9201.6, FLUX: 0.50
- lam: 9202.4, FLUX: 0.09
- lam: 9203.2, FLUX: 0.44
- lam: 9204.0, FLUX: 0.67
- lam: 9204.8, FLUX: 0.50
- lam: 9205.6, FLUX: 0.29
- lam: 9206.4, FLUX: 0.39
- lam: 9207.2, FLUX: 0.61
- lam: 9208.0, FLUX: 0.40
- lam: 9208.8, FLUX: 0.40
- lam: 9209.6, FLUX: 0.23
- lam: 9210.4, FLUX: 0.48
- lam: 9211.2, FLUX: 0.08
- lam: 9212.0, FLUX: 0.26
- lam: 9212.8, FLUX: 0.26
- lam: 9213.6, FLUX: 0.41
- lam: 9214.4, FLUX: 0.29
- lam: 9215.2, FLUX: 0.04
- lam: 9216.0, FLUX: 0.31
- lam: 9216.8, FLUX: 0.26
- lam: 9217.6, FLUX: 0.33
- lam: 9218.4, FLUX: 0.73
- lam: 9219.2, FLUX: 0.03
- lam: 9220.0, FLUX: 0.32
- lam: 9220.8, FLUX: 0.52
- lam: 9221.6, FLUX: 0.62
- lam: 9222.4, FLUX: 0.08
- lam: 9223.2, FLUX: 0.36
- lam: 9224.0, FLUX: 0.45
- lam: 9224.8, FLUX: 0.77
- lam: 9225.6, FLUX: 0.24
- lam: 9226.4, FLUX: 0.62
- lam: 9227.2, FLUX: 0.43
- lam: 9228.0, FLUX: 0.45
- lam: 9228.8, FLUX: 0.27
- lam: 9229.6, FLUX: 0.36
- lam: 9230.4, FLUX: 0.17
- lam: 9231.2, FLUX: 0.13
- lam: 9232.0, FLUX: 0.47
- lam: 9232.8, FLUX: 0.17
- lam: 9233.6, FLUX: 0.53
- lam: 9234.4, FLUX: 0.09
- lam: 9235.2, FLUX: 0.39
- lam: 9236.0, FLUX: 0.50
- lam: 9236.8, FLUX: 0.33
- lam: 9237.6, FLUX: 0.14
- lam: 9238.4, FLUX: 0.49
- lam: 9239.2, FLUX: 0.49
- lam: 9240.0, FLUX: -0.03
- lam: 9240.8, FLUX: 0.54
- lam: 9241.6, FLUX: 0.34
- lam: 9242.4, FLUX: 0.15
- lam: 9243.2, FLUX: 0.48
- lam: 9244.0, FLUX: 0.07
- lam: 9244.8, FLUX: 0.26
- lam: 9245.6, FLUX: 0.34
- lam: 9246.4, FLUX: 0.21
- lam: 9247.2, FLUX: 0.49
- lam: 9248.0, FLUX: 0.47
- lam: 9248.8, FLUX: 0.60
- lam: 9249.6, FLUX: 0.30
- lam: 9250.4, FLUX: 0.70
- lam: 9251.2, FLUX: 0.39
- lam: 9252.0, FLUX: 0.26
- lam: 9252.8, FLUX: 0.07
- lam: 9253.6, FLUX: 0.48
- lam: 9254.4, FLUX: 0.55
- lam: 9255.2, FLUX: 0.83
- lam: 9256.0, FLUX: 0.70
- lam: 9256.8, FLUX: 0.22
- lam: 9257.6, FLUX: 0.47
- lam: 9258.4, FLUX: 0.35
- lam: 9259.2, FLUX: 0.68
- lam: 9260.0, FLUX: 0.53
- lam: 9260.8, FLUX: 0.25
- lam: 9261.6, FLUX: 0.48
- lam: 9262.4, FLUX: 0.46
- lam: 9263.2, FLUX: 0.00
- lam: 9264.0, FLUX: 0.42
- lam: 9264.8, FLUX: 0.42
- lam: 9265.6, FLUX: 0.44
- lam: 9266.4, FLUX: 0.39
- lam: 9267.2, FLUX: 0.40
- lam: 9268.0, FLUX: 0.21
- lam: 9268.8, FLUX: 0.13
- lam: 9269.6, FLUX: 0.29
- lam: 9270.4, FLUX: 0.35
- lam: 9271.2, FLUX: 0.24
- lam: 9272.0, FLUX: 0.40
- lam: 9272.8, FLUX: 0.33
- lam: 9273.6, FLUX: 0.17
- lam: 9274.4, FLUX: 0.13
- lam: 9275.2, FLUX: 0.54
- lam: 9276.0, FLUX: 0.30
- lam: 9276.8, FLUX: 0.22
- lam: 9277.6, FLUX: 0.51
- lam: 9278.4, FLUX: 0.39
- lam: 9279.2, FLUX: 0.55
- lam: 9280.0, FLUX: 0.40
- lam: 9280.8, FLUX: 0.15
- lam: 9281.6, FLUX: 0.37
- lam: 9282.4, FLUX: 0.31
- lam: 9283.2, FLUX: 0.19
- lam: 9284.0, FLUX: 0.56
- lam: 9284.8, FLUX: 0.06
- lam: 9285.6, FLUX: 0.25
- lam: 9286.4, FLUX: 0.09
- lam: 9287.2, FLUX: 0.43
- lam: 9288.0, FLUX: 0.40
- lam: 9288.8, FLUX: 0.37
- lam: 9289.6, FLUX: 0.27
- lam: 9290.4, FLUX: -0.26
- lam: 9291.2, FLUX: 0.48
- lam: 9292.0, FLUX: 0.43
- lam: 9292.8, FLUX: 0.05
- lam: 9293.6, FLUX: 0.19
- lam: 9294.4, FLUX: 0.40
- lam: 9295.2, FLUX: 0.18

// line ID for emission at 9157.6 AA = Hgamma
